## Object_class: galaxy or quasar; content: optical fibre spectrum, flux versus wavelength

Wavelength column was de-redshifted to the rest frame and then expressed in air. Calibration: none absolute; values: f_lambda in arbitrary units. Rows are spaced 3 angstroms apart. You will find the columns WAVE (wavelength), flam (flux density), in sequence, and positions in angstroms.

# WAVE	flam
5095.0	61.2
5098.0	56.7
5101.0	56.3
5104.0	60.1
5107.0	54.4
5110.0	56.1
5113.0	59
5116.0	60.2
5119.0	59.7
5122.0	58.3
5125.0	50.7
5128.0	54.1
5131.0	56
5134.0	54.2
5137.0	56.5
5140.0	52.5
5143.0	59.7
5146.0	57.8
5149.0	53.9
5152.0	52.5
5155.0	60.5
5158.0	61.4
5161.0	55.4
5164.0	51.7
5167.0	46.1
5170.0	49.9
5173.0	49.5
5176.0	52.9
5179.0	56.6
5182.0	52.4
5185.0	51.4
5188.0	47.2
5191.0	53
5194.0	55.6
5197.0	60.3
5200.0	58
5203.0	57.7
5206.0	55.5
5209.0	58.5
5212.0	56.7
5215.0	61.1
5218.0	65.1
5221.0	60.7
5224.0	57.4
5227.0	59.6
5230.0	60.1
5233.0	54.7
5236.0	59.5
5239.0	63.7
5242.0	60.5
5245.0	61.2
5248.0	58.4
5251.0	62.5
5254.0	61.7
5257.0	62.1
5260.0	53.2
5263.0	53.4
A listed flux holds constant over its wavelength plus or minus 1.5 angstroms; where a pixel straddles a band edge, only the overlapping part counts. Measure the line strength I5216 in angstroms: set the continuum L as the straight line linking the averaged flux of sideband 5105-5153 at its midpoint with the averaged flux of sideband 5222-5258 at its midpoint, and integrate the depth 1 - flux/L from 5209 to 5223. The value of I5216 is -0.3 angstroms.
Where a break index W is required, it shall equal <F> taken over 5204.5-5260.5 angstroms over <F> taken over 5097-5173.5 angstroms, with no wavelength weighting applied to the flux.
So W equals 1.07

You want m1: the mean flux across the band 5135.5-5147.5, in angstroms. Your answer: 56.6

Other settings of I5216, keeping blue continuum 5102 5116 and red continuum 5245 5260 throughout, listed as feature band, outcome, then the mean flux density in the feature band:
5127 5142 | 0.9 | 54.8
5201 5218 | 0.3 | 58.5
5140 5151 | 0.4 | 56.3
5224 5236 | 0.3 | 58.2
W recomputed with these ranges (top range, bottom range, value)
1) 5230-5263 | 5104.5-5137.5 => 1.05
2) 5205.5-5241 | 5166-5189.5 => 1.17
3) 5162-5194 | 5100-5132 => 0.90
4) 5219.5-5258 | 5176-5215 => 1.09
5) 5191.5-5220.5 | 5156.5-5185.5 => 1.11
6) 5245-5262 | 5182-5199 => 1.11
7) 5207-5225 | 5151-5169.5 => 1.10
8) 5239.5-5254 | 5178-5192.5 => 1.17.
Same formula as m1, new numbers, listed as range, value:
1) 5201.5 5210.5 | 57.2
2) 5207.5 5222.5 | 60.4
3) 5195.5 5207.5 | 57.9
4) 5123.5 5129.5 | 52.4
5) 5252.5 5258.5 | 61.9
